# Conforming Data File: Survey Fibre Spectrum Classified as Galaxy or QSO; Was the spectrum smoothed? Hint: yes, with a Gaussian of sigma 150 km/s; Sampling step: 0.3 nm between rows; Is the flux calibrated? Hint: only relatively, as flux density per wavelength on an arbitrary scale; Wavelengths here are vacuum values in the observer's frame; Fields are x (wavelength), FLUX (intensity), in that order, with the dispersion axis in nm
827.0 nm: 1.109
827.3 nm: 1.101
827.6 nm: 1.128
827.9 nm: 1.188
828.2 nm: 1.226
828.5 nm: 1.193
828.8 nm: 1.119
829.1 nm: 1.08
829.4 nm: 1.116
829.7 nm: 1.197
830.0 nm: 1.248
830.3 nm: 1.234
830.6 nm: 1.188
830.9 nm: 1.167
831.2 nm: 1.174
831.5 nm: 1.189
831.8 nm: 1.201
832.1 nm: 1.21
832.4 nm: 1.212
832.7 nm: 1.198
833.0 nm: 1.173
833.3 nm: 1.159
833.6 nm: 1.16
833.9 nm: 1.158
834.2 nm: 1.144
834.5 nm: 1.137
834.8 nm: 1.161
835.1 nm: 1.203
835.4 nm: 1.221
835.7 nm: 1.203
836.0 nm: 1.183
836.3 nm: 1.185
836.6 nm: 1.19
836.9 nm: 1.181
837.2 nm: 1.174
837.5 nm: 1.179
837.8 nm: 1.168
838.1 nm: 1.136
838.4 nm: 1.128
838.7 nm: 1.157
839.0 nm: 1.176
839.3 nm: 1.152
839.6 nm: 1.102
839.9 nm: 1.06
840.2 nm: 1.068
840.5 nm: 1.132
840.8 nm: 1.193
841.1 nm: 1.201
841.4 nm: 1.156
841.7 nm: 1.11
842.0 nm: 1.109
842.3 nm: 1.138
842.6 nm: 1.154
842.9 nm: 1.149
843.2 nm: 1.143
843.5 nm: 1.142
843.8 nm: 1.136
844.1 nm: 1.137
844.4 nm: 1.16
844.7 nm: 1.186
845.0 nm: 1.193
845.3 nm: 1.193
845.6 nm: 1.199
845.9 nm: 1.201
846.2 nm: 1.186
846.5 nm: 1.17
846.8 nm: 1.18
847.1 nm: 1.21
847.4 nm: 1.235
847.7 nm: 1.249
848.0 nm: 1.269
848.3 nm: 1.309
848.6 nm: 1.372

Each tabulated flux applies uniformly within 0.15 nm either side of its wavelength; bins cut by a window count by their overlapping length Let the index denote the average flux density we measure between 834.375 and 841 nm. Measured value 1.16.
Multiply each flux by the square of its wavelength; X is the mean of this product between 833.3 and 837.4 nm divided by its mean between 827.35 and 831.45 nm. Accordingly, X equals 1.02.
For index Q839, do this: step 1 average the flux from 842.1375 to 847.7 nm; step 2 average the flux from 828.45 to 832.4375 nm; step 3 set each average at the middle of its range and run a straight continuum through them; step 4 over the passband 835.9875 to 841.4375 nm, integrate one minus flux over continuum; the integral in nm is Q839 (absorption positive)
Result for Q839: 0.11 nm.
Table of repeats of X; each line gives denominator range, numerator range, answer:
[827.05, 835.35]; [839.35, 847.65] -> 1.02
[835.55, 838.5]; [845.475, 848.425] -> 1.06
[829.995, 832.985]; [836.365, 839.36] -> 0.99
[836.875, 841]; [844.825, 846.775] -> 1.06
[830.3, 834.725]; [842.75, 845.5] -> 1.01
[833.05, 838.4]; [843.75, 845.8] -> 1.02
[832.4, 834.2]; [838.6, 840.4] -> 0.97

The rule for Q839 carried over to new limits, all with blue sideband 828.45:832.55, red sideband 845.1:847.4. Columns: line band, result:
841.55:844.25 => 0.13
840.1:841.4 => 0.04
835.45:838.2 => 0.01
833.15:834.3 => 0.03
